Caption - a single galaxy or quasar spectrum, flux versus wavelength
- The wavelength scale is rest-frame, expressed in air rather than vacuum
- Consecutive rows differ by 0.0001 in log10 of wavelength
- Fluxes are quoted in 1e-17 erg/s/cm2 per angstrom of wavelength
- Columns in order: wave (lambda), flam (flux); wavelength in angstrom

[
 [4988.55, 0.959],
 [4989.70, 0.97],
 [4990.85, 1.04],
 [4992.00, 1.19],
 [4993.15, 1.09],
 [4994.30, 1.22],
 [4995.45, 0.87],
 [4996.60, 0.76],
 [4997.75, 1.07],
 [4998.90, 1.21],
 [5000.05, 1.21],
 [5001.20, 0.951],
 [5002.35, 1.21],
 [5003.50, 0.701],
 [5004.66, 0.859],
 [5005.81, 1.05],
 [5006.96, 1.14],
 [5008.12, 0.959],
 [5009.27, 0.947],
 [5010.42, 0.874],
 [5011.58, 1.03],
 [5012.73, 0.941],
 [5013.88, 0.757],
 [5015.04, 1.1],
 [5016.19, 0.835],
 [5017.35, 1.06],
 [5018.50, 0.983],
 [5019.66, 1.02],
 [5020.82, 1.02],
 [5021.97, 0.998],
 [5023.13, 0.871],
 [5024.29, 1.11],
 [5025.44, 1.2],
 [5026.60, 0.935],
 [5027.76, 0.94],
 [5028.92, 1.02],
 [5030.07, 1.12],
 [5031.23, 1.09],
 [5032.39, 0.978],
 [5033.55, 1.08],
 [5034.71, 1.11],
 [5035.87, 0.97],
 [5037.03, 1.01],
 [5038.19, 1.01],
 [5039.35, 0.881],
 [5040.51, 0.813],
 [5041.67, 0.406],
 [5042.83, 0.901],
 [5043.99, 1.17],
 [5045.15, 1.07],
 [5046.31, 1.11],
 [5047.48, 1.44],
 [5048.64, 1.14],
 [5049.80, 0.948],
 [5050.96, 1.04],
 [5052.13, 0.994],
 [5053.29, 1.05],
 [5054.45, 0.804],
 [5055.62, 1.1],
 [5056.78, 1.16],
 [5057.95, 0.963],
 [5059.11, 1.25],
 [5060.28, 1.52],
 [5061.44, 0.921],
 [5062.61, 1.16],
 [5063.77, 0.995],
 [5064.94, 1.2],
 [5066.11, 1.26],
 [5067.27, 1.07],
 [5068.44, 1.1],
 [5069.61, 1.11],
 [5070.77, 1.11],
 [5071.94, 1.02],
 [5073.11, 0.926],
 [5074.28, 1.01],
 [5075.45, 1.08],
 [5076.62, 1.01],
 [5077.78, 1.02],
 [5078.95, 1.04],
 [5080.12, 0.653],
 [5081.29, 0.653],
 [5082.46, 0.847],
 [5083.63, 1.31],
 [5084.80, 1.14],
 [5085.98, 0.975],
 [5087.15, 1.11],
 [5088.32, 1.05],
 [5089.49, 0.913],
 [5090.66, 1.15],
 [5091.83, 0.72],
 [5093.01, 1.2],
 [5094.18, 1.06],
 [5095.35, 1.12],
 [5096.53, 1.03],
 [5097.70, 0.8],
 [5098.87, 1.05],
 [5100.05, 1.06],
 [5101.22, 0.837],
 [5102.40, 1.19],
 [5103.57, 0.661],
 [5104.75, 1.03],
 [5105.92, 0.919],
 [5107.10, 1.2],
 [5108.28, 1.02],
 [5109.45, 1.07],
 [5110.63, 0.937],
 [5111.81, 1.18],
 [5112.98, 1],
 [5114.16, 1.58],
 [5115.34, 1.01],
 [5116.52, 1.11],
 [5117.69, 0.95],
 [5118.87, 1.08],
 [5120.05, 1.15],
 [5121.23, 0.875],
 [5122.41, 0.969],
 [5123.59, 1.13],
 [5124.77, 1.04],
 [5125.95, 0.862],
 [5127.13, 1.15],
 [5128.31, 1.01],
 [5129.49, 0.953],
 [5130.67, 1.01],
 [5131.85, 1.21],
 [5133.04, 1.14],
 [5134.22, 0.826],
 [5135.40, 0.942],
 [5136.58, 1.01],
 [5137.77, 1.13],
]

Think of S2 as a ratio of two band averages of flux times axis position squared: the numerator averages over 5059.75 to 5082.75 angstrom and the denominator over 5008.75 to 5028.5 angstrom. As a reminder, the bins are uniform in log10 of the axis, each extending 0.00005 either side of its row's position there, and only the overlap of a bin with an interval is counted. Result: 1.08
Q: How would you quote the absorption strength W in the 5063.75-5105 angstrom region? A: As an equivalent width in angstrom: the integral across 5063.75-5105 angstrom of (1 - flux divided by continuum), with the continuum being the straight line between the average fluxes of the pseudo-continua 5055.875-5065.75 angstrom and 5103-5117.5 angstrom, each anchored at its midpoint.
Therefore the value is 3.4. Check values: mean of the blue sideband 1.15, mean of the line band 1.01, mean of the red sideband 1.06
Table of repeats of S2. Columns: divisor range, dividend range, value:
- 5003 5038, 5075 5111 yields 1.03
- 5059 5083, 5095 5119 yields 1.01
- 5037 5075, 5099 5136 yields 1.01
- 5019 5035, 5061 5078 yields 1.05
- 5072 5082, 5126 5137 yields 1.12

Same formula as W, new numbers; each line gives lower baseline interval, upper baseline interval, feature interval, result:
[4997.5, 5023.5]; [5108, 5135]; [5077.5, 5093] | 0.9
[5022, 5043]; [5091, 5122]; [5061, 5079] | -1.2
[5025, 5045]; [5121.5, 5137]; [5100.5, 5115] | -0.6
